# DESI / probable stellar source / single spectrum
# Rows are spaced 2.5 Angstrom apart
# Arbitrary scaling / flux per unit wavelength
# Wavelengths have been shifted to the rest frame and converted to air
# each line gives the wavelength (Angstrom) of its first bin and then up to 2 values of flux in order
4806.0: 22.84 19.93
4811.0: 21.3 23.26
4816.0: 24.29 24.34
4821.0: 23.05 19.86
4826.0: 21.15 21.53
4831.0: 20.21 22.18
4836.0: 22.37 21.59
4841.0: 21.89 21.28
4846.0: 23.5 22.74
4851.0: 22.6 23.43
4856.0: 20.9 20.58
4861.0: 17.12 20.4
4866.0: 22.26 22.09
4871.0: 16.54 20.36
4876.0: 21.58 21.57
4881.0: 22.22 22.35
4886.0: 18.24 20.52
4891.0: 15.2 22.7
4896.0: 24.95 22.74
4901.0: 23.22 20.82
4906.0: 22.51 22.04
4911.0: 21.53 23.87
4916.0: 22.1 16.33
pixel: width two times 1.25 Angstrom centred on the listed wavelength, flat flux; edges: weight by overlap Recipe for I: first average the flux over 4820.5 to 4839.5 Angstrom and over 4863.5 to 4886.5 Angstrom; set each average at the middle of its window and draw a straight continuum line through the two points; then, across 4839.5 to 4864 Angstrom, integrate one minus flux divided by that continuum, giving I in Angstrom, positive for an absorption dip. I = -0.4 Angstrom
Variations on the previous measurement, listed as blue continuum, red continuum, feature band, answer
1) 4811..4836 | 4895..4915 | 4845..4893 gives 3.6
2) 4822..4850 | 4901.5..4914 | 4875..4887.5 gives 0.4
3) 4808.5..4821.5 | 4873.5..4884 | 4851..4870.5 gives 1.0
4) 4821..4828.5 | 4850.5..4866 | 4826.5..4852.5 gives -1.2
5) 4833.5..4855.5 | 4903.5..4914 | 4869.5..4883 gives 1.0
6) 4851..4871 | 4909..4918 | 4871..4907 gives 0.4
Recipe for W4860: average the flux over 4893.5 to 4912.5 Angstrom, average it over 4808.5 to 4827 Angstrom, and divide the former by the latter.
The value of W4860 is 1.0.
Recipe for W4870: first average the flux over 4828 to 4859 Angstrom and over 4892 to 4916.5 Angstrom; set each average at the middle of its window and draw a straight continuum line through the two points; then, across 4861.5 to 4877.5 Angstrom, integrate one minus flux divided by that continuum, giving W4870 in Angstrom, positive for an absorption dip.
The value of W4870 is 1.3 Angstrom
